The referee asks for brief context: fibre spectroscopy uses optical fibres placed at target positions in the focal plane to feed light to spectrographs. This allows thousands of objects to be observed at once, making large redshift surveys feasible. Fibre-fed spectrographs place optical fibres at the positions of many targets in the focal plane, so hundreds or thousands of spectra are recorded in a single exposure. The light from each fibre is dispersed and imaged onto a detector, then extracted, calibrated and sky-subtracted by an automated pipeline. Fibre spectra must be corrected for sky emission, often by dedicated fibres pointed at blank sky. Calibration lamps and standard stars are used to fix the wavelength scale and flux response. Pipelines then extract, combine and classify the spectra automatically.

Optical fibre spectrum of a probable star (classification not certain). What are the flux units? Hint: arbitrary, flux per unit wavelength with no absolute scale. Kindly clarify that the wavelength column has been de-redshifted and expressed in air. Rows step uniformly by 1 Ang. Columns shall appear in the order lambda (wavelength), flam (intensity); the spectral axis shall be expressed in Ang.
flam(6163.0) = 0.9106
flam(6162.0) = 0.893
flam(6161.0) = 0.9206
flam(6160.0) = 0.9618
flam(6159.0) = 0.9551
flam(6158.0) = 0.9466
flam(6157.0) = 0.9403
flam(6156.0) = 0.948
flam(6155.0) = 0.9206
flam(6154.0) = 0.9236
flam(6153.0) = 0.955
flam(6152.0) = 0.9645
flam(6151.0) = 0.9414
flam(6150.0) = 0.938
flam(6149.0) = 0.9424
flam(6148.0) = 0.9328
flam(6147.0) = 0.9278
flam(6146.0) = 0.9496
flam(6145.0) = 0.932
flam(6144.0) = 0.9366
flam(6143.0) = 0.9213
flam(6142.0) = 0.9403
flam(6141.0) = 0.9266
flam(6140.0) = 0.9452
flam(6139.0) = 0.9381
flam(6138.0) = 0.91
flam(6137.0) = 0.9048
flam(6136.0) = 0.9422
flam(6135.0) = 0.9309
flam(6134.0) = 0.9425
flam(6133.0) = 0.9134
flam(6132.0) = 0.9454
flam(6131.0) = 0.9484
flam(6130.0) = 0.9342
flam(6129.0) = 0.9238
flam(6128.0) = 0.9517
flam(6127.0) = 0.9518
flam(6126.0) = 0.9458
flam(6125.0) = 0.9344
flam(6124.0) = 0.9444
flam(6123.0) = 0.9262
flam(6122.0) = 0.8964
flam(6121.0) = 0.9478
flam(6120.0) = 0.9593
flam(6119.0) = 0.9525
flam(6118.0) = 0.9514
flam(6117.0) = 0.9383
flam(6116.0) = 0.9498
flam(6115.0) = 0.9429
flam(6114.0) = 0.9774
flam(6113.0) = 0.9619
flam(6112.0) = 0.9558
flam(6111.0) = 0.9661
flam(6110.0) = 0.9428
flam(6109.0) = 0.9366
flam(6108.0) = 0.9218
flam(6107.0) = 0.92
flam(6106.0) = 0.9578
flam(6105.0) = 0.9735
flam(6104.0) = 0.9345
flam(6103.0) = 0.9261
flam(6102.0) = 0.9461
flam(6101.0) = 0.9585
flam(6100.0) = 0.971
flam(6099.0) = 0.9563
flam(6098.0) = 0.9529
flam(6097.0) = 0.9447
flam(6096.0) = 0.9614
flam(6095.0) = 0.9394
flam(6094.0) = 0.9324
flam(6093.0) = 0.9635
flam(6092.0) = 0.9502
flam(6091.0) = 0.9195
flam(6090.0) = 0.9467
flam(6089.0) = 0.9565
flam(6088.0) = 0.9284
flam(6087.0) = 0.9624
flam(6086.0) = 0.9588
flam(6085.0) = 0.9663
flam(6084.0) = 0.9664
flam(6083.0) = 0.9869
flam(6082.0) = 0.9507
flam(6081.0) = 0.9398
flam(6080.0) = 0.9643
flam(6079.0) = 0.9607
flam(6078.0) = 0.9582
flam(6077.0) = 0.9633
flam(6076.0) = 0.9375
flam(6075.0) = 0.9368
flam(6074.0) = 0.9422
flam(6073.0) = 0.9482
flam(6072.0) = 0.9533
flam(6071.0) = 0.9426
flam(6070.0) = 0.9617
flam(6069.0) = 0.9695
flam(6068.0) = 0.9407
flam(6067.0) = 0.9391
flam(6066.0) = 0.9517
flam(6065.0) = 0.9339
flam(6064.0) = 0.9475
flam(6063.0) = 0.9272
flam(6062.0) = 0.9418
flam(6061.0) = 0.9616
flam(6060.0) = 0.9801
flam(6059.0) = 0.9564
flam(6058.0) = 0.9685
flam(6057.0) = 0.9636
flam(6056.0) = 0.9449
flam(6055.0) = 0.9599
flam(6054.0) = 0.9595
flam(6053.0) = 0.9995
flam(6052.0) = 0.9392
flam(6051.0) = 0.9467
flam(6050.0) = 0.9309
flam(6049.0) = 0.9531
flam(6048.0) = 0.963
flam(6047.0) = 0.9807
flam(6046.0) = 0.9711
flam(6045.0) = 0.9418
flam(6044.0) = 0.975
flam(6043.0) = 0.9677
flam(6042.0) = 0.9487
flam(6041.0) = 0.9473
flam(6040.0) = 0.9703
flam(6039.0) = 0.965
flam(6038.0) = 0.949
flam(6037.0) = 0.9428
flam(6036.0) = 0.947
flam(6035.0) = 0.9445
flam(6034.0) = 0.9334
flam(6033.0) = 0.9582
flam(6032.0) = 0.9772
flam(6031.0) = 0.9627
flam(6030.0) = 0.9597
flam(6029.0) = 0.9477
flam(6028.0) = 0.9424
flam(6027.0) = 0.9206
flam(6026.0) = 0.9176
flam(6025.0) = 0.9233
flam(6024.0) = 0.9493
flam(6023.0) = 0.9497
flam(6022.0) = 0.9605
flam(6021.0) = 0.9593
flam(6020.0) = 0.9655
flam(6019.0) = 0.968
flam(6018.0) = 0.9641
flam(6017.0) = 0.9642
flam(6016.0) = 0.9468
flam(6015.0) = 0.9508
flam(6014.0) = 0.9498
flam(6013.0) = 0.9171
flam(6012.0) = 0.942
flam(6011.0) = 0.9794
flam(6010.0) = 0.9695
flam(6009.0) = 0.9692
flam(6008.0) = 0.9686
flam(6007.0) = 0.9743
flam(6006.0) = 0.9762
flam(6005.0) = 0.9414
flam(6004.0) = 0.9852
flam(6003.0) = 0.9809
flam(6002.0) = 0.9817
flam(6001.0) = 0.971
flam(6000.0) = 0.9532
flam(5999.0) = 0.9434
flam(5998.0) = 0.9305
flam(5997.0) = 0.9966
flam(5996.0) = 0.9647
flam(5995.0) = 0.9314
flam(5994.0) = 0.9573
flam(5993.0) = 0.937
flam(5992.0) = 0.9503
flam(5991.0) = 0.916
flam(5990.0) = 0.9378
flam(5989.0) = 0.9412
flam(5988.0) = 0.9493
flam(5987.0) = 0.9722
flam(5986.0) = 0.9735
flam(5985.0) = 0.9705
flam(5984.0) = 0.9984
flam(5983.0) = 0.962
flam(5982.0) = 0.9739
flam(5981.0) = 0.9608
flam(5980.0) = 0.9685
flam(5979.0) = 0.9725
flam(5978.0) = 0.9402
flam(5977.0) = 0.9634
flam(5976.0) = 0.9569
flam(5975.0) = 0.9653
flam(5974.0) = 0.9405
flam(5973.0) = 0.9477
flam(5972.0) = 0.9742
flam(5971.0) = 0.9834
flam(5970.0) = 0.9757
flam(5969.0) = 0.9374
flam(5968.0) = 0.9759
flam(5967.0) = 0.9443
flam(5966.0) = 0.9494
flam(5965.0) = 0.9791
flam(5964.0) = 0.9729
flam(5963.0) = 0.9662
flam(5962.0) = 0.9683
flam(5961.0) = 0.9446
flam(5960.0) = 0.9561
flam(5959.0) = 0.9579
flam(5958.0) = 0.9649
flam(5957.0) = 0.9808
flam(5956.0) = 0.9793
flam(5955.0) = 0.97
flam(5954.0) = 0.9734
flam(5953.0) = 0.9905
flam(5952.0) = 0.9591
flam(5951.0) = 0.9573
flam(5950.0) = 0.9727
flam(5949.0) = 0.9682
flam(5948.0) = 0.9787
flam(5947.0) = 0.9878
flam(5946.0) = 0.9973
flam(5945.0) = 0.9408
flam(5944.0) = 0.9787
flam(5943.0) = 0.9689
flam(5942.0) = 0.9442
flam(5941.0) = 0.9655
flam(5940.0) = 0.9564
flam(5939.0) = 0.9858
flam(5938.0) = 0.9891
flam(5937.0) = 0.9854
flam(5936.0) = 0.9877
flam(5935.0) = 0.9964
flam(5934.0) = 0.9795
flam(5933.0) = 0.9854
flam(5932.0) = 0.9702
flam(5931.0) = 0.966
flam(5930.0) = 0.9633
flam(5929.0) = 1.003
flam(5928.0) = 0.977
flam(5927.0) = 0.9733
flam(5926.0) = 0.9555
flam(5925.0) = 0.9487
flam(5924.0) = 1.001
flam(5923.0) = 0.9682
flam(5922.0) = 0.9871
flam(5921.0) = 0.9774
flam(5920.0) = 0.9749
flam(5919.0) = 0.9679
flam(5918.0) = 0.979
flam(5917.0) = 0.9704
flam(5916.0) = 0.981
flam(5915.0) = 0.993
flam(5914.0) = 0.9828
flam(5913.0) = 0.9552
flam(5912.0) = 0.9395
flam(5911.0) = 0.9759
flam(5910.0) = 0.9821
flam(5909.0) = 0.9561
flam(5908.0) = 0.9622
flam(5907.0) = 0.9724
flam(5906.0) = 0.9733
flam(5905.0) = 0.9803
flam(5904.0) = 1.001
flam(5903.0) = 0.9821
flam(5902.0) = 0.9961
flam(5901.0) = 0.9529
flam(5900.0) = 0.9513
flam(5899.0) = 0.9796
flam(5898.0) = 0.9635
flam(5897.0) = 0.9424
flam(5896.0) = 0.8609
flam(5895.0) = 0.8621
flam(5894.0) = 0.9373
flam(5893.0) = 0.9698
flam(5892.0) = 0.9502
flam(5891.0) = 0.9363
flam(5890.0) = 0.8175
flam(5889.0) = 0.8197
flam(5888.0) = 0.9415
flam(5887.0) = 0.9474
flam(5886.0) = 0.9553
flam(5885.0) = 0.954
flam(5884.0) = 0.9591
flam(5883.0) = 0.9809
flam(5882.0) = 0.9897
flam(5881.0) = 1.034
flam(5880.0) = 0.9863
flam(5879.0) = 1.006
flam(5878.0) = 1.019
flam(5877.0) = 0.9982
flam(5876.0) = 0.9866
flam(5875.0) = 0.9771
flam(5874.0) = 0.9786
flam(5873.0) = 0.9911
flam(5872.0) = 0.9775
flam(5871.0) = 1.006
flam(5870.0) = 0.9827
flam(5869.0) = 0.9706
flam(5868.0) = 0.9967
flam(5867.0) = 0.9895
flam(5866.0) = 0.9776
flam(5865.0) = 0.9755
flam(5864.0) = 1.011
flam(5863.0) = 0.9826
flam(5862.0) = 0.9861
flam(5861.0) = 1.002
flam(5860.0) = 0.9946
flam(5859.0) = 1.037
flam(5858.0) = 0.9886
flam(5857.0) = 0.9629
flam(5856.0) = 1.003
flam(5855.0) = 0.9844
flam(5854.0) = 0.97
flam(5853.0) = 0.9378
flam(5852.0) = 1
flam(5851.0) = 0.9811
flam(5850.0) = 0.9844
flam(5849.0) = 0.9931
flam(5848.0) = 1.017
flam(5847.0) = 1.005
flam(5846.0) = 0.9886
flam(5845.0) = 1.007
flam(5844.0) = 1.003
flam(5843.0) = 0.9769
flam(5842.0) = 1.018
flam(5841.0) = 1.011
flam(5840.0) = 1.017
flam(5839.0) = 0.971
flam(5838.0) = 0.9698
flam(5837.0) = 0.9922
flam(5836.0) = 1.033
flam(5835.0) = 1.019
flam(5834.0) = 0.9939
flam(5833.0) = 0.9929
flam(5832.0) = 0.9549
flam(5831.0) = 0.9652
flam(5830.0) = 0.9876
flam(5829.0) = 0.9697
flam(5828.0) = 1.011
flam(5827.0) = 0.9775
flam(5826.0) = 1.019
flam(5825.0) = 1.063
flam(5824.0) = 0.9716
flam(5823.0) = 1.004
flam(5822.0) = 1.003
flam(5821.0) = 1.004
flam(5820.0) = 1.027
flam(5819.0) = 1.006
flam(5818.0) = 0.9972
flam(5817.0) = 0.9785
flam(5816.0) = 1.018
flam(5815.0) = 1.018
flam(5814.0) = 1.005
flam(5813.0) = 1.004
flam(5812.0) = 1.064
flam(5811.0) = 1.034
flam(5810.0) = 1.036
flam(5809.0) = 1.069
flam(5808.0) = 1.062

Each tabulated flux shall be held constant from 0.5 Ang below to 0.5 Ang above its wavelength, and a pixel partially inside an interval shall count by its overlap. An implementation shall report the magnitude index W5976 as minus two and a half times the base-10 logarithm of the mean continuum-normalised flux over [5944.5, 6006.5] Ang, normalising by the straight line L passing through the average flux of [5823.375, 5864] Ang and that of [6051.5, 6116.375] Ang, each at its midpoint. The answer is 0.01 mag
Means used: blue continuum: 0.994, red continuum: 0.952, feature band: 0.963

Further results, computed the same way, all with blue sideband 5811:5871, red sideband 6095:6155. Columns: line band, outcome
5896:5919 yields 0.016 mag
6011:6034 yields 0.013 mag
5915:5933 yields 0.006 mag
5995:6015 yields 0.003 mag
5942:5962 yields 0.007 mag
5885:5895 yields 0.078 mag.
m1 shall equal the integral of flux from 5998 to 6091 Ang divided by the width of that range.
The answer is 0.955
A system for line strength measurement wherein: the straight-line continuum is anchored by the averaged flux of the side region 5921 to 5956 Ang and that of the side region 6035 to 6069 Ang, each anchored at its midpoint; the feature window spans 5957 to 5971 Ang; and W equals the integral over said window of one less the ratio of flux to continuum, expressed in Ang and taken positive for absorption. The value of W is 0.1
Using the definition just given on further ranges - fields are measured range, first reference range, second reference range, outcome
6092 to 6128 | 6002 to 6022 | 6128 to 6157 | -0.19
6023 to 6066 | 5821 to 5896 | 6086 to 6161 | 0.05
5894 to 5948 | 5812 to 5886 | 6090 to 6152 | 0.61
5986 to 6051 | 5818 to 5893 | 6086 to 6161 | 0.29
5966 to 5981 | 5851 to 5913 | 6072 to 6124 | 0.01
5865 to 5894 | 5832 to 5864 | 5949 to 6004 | 0.55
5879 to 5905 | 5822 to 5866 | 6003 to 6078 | 0.94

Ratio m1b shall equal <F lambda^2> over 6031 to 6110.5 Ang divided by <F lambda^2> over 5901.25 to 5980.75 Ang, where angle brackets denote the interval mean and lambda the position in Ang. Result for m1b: 1.0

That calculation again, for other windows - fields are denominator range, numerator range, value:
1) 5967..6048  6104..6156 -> 1.02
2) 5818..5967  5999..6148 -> 1.03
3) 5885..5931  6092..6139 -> 1.06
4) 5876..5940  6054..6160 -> 1.05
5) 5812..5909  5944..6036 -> 1.02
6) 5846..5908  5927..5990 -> 1.02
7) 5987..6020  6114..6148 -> 1.02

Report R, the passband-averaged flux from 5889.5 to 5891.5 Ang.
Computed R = 0.877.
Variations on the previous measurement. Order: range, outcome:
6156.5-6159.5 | 0.947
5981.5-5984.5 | 0.978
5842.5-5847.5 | 0.996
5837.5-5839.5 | 0.97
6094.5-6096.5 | 0.95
